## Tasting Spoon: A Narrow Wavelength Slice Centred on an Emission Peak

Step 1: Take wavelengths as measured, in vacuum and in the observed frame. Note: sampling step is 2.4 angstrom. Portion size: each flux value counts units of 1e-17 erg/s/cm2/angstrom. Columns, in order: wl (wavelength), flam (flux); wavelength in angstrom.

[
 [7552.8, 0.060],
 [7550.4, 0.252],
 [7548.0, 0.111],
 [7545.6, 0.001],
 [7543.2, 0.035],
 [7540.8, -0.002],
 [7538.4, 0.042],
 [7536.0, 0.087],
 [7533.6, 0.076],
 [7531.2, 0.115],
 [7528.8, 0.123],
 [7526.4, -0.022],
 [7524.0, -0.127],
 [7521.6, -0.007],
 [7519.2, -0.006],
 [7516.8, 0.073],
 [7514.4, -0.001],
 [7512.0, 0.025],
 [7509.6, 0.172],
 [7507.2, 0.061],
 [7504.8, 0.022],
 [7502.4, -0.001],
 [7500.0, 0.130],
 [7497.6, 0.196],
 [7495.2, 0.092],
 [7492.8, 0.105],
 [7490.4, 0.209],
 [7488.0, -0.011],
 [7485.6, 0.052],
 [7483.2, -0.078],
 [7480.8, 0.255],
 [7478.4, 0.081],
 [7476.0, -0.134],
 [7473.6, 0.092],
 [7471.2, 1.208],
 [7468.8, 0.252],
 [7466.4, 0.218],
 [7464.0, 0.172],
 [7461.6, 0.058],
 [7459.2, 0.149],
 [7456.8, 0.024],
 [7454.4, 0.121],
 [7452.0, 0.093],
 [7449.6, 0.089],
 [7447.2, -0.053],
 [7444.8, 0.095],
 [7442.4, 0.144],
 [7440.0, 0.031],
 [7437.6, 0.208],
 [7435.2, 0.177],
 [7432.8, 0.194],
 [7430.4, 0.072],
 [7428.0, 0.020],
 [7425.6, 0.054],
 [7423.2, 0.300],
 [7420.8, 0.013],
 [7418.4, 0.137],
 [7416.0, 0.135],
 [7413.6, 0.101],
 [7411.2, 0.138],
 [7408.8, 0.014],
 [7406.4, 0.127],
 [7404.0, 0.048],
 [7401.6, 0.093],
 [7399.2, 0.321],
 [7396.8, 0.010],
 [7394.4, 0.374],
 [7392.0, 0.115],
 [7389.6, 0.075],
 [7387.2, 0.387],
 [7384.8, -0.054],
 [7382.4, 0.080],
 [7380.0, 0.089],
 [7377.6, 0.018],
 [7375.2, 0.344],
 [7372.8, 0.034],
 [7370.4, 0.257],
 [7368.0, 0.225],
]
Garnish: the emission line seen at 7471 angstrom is H-alpha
